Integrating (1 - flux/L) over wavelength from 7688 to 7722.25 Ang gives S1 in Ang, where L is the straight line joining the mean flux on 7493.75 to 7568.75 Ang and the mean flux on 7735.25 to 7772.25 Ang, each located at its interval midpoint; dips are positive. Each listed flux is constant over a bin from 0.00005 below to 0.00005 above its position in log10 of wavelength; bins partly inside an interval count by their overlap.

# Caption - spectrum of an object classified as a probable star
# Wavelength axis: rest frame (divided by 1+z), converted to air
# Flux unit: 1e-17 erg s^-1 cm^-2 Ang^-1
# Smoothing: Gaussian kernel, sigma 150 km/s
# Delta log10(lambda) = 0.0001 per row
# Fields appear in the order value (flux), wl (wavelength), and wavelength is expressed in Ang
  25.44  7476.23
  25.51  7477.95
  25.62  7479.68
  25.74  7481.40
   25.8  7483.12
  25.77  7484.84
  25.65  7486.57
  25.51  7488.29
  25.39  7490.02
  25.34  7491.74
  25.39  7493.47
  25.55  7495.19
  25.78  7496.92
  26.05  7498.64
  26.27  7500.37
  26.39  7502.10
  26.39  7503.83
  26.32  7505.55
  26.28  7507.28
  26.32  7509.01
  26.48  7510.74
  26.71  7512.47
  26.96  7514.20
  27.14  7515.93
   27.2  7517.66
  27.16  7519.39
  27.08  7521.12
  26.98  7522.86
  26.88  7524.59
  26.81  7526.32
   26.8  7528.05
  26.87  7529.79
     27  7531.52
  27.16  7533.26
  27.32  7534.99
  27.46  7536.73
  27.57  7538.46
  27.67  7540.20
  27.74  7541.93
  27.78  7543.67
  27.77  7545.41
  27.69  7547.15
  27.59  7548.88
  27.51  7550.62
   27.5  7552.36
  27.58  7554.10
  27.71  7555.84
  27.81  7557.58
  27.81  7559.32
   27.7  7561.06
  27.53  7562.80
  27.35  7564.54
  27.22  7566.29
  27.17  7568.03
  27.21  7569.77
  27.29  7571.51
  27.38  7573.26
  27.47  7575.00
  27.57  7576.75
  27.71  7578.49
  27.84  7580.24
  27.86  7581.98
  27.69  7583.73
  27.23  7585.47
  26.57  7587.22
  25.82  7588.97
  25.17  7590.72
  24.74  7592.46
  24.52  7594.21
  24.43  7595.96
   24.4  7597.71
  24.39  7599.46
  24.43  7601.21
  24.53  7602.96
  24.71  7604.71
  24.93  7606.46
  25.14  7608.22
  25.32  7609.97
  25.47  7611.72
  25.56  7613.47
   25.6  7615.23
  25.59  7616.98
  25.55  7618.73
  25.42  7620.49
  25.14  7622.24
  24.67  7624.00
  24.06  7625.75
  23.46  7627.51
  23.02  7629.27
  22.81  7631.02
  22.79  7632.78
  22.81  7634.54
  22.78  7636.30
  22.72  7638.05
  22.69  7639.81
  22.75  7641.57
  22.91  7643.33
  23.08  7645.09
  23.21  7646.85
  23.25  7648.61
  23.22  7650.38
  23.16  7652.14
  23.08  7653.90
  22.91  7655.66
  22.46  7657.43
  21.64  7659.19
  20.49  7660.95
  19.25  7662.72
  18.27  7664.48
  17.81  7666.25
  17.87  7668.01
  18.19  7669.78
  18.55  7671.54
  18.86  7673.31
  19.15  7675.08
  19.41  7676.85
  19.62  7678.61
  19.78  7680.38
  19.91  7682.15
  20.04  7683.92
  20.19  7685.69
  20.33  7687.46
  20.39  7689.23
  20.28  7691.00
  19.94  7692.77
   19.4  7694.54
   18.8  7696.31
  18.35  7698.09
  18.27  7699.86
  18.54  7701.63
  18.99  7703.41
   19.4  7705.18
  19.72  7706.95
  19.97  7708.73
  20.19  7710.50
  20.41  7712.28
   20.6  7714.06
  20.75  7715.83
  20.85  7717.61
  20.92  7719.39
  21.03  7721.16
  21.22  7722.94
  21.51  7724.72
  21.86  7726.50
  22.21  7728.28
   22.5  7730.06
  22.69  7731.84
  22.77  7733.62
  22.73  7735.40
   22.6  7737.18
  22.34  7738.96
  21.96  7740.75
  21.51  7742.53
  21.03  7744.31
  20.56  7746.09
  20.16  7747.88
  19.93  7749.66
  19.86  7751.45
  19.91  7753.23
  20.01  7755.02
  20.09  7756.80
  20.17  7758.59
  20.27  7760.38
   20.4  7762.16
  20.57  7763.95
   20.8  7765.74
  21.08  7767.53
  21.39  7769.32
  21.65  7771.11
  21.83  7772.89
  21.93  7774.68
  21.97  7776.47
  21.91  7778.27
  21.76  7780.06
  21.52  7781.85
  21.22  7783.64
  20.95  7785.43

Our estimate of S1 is 3.7 Ang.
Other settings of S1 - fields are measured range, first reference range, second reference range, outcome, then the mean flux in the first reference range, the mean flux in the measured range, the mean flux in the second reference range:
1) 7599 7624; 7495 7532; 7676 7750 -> -1.56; 26.6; 25.1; 20.6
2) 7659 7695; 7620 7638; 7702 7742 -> 4.69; 23.6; 19.5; 21.2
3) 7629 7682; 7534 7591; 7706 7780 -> 6.49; 27.4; 21.2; 21.1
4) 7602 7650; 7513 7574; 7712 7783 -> 1.59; 27.4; 24.1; 21.2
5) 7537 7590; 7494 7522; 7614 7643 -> -4.59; 26.5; 27.5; 23.9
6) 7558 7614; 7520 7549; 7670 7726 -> -2.94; 27.3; 26.3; 19.8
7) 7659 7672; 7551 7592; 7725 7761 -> 2.77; 27.3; 18.9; 21.3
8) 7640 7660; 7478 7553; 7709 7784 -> 0.51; 26.6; 22.9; 21.2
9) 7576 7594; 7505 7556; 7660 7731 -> -1.44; 27.2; 26.7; 19.9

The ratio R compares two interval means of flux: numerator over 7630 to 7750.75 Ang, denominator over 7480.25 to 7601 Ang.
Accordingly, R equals 0.78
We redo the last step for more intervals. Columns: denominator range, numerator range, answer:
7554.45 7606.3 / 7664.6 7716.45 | 0.73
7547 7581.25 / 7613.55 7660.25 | 0.85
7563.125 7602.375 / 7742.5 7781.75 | 0.79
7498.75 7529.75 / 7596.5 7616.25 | 0.93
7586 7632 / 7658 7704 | 0.78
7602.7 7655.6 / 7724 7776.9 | 0.89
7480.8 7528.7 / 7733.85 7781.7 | 0.80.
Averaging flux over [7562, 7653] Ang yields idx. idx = 25.1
